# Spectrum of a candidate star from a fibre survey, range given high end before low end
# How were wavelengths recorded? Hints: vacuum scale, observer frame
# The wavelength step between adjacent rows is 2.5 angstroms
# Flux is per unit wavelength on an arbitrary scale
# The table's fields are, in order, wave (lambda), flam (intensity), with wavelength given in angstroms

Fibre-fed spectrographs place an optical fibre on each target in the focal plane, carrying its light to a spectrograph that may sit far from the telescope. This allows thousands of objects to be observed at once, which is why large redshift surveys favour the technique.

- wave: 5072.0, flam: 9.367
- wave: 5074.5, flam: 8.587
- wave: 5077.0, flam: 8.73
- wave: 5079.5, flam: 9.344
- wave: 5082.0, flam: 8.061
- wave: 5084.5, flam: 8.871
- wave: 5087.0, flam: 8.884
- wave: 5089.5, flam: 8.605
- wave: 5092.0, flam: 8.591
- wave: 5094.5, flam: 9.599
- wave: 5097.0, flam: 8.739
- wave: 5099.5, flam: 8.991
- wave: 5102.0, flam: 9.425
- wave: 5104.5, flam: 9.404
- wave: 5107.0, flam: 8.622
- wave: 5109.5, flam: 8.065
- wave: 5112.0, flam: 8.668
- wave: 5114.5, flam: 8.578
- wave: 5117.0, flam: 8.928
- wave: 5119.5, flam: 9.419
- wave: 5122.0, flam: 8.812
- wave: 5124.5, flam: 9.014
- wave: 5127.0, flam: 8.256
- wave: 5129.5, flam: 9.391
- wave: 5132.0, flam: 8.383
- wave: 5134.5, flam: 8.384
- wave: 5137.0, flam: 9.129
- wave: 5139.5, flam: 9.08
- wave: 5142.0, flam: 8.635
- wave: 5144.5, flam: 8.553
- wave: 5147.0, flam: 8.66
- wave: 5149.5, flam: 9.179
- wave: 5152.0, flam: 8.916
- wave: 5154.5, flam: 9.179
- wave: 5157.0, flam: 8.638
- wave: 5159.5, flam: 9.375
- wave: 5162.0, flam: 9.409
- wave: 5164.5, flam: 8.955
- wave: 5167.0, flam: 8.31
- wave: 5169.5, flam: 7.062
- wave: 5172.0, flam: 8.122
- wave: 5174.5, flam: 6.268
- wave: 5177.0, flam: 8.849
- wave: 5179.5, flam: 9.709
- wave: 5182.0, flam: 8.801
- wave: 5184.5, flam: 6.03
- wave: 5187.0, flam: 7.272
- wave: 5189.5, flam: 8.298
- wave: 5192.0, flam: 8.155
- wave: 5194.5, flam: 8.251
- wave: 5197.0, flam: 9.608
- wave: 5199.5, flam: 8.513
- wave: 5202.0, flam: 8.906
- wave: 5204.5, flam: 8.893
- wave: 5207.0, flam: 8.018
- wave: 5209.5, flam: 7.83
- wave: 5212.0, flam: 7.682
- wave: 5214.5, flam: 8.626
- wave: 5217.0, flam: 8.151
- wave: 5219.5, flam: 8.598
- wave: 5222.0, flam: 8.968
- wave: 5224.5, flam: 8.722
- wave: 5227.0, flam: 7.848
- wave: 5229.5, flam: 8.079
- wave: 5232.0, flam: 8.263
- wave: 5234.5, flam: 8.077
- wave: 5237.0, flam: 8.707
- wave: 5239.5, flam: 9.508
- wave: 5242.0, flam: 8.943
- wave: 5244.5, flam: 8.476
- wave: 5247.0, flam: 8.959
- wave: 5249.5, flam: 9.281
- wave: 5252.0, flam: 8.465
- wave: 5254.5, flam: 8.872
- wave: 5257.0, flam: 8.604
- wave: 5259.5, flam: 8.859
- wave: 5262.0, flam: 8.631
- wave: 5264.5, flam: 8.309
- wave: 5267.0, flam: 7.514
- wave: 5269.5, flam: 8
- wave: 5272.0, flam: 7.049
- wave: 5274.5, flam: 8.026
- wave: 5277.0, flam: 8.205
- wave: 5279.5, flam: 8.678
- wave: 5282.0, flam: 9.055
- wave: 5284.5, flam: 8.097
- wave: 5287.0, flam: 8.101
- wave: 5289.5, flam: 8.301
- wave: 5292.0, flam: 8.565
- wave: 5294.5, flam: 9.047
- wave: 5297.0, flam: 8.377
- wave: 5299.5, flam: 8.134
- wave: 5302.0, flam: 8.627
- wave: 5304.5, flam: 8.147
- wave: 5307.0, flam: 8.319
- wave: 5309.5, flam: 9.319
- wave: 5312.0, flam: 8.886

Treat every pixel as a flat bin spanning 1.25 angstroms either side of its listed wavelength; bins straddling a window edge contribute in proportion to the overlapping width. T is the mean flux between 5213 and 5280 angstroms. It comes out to 8.45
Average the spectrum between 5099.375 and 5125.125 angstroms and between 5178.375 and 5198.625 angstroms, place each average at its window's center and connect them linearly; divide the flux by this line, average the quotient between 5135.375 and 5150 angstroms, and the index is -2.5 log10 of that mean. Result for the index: -0.03 mag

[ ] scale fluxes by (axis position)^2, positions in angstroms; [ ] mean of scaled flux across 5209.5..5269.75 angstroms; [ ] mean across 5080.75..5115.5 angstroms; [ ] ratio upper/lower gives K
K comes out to 1.02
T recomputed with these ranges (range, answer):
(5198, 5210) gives 8.49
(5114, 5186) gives 8.62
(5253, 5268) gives 8.48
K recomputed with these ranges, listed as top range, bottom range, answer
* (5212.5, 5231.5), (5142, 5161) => 0.97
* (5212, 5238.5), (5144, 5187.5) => 1.02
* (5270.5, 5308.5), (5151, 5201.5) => 1.04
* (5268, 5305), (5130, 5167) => 0.98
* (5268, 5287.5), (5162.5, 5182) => 1.03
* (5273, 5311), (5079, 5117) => 1.03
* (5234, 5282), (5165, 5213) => 1.07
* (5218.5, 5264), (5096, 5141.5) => 1.03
